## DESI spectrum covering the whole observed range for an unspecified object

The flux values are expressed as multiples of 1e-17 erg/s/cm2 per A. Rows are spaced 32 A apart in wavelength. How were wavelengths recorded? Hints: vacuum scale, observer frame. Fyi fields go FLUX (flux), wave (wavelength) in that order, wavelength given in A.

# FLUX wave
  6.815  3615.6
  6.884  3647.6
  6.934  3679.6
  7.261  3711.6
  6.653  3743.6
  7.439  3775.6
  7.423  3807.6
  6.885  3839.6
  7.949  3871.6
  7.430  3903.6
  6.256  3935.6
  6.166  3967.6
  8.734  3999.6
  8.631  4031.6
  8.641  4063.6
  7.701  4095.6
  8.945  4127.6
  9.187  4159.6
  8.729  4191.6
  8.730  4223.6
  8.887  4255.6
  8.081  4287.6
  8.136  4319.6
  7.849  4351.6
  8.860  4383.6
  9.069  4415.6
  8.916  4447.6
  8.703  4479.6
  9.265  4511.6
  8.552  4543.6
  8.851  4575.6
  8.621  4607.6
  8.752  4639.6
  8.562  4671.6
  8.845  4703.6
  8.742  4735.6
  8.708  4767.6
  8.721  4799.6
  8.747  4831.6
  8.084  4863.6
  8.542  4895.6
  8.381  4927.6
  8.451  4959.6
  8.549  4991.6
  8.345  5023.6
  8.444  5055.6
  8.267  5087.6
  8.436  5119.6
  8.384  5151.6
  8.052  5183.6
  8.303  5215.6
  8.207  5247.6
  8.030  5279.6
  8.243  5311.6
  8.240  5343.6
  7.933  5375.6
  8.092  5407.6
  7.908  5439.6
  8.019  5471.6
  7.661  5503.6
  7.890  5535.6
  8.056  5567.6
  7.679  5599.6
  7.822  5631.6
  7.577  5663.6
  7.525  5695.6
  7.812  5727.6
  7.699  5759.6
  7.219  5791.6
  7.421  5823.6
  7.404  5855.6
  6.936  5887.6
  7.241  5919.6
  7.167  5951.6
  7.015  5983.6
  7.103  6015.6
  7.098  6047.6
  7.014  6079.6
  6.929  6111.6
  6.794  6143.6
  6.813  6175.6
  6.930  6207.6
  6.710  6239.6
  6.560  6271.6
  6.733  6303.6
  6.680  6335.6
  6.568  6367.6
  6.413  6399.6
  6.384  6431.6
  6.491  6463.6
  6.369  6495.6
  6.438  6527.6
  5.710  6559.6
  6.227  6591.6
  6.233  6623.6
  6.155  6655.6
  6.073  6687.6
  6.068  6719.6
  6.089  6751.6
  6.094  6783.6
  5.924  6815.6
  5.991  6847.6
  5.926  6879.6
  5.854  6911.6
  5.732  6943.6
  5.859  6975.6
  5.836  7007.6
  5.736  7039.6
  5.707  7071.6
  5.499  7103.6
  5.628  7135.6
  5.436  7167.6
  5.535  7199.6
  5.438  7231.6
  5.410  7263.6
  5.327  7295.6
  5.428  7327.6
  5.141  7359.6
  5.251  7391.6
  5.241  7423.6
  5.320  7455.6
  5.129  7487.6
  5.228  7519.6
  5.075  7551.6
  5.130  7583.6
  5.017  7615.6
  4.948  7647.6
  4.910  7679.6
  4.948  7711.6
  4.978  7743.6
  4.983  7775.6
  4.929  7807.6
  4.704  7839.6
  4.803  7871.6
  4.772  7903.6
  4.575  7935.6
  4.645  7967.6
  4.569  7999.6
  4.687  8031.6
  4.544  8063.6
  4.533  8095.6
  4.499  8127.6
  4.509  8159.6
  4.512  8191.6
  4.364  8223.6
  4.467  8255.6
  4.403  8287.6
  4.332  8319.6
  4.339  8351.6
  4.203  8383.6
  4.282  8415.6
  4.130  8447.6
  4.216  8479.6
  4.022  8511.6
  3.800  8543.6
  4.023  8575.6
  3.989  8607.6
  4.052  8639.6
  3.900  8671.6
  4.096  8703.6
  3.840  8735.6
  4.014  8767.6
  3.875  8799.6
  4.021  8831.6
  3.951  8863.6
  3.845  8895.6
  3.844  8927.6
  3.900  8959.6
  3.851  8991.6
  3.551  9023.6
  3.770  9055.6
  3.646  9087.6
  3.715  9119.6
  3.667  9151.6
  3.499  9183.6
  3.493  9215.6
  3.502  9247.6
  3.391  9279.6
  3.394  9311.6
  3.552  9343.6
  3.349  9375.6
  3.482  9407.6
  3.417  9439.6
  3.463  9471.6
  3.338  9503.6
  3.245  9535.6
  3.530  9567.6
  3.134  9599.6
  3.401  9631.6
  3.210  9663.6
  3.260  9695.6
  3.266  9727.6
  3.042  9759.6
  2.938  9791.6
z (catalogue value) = 0.00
